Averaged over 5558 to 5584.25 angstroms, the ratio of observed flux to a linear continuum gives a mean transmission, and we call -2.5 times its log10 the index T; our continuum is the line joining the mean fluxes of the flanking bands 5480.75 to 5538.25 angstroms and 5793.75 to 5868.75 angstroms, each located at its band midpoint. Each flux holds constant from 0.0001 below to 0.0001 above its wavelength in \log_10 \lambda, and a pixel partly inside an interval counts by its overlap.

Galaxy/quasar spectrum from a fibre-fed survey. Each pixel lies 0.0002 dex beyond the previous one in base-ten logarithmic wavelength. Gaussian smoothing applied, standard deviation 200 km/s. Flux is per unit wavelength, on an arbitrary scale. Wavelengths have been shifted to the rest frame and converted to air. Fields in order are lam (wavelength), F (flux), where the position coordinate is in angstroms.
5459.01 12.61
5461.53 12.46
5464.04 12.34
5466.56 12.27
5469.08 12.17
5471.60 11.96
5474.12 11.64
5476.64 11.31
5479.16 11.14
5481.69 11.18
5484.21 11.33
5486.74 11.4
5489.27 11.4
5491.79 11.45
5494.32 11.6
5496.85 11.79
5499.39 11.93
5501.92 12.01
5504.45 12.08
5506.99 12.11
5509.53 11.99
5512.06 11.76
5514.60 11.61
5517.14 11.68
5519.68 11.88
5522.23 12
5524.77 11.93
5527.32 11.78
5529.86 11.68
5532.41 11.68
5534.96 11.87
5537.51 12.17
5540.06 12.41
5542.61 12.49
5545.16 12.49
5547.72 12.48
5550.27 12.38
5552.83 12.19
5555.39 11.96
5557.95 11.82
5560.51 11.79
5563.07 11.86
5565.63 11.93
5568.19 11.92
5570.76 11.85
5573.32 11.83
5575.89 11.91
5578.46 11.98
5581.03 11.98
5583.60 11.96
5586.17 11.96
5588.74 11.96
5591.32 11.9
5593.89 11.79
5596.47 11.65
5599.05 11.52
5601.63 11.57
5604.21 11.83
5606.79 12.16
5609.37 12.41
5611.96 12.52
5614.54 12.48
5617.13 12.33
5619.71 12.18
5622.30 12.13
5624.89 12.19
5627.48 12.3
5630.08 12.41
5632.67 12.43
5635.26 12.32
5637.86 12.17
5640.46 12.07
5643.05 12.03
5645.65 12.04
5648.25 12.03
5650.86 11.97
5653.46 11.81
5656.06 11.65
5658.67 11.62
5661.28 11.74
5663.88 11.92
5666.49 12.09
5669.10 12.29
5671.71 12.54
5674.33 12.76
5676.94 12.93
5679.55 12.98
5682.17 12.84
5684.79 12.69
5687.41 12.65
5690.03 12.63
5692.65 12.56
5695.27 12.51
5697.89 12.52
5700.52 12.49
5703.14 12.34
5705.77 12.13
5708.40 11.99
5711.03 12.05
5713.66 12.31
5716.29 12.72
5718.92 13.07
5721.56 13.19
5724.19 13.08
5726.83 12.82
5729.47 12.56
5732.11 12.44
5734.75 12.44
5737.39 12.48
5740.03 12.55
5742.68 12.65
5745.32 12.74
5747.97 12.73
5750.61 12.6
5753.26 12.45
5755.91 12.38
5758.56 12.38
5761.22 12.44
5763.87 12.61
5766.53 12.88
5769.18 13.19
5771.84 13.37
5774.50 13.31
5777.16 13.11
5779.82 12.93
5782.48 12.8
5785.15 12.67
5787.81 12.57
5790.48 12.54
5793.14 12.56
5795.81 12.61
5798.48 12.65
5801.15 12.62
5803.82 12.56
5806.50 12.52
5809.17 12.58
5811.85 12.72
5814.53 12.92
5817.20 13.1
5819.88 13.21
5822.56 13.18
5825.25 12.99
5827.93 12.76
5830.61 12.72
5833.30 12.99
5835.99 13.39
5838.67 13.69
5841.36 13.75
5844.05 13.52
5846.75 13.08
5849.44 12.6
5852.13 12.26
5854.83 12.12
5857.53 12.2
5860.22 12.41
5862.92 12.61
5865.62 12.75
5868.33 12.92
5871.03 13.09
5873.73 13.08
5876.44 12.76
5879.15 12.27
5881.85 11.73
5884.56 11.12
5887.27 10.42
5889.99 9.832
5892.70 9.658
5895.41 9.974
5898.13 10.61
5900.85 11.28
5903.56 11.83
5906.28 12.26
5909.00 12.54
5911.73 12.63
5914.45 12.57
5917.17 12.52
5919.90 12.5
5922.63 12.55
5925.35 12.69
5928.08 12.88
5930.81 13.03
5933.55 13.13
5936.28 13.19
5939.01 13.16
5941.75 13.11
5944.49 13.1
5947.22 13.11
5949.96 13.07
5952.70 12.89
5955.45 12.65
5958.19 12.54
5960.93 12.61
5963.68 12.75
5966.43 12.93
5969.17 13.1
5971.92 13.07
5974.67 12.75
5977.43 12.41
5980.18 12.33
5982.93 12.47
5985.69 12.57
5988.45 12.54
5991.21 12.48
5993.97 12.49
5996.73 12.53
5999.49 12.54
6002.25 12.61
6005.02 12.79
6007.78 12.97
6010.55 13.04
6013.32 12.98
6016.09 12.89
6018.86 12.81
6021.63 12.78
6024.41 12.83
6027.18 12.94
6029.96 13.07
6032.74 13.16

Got 0.01 mag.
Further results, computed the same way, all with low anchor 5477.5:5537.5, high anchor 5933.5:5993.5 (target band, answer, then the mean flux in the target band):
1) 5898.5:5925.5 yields 0.037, 12.3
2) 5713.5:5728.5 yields -0.058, 12.9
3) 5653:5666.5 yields 0.027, 11.8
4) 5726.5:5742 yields -0.024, 12.5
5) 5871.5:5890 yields 0.072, 11.8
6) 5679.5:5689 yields -0.053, 12.7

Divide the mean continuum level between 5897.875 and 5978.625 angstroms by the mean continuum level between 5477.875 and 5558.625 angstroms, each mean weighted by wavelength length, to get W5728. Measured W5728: 1.07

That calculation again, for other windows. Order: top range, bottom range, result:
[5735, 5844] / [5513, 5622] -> 1.07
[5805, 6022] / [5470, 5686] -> 1.05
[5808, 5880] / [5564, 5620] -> 1.08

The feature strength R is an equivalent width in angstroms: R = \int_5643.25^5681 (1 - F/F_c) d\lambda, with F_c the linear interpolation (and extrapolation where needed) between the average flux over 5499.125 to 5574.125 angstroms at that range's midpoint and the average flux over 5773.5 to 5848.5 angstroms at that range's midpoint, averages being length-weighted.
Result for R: 0.8 angstroms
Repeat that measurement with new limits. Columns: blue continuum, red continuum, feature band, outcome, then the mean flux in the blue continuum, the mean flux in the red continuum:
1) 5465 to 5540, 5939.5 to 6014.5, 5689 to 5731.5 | -1.25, 11.8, 12.8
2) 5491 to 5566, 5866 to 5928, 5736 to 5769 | -1.87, 12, 11.9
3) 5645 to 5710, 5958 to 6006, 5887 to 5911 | 2.96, 12.3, 12.6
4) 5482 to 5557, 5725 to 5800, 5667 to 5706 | -0.45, 11.9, 12.7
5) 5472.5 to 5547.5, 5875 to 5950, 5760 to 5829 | -4.61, 11.8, 12.1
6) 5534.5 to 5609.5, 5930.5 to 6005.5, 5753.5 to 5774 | -0.63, 12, 12.8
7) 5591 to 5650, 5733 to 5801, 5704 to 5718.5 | 0.21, 12.1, 12.7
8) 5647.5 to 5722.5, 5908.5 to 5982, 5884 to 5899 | 2.96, 12.4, 12.8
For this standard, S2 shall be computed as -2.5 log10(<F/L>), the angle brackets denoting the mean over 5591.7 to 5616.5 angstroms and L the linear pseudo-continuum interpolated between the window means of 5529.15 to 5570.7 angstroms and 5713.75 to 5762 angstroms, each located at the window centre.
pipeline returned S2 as 0.02 mag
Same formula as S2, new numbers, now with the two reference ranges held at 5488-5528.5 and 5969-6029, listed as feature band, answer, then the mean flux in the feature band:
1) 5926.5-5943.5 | -0.040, 13.1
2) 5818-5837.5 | -0.055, 13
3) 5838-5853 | -0.061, 13.2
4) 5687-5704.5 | -0.032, 12.5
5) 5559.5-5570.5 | 0.004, 11.9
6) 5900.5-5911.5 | 0.039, 12.1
